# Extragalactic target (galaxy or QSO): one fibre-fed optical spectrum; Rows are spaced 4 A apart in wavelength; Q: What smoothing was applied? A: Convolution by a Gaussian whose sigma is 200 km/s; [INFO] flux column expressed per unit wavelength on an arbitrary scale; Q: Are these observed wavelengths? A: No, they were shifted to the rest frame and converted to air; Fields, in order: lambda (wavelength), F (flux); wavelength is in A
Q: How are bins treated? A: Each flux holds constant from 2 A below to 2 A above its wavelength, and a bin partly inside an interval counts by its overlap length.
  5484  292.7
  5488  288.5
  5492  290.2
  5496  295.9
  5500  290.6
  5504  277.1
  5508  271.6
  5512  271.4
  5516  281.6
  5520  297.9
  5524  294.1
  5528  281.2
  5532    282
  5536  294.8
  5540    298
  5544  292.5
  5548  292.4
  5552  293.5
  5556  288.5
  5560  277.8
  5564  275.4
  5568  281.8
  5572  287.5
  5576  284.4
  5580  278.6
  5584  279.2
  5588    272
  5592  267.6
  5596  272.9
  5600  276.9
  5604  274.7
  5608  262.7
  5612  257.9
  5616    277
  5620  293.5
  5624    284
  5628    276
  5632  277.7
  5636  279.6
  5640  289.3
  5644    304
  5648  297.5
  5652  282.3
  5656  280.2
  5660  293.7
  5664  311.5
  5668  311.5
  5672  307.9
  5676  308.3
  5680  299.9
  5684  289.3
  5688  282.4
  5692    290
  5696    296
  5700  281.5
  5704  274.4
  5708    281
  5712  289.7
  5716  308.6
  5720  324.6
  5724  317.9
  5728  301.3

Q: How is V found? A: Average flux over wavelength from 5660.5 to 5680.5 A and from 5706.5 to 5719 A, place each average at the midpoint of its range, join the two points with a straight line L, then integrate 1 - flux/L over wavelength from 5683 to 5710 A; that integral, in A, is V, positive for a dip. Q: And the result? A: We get 1.4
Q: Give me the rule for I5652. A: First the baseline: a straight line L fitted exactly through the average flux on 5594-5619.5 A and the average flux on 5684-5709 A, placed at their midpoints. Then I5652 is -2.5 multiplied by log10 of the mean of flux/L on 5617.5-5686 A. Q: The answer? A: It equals -0.06 mag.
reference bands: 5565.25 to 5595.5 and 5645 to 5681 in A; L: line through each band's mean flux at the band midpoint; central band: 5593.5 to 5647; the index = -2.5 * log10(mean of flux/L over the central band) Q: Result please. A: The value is 0.036 mag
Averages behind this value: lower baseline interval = 278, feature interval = 279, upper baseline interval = 299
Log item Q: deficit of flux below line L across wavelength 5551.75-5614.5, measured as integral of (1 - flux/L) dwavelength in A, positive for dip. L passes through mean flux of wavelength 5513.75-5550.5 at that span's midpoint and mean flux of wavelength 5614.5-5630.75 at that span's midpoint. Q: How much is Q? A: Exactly 2.1 A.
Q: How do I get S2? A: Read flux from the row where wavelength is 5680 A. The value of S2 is 299.9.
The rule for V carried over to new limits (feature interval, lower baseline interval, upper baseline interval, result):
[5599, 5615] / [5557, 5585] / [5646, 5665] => 1.0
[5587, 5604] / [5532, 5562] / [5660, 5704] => 1.2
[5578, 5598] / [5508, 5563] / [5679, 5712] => 0.9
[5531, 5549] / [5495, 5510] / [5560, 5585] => -0.7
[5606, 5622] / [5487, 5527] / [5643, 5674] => 1.2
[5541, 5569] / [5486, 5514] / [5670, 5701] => 0.0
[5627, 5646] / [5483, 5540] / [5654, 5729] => 0.5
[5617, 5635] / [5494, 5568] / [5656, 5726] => 0.7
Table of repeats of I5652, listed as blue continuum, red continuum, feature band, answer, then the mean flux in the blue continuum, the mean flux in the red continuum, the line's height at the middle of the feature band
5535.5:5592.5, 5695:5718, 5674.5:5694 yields -0.02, 284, 288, 288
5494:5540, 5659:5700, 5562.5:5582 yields 0.03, 286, 298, 290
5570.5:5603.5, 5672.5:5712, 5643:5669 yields -0.04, 277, 290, 286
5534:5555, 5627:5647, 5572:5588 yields 0.04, 294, 286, 291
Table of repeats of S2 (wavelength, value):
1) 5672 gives 307.9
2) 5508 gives 271.6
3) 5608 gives 262.7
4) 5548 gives 292.4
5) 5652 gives 282.3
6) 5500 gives 290.6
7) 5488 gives 288.5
